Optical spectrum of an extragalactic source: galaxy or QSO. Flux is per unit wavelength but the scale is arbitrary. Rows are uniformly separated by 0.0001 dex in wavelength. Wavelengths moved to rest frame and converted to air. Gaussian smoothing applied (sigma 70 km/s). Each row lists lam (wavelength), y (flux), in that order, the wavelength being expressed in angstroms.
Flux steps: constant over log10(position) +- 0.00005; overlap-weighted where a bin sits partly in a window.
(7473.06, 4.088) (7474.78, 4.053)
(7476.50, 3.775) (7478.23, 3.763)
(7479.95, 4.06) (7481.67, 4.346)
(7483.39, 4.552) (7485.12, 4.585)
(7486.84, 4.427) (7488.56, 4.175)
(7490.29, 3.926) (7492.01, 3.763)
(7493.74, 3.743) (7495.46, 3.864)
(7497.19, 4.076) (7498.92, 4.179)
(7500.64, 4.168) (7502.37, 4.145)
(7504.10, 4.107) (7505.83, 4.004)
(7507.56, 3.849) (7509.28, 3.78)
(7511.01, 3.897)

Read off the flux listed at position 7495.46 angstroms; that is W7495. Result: 3.864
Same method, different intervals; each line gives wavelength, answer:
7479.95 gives 4.06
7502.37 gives 4.145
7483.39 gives 4.552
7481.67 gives 4.346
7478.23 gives 3.763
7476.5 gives 3.775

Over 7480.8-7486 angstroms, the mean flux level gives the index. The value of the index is 4.5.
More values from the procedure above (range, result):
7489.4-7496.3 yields 3.83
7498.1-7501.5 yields 4.18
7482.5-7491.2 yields 4.33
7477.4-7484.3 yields 4.19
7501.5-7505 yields 4.12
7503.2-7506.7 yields 4.05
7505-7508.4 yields 3.92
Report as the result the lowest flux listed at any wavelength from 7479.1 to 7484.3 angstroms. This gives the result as 4.06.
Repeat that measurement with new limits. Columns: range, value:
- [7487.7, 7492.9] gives 3.763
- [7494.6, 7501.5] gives 3.864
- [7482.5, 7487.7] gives 4.427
